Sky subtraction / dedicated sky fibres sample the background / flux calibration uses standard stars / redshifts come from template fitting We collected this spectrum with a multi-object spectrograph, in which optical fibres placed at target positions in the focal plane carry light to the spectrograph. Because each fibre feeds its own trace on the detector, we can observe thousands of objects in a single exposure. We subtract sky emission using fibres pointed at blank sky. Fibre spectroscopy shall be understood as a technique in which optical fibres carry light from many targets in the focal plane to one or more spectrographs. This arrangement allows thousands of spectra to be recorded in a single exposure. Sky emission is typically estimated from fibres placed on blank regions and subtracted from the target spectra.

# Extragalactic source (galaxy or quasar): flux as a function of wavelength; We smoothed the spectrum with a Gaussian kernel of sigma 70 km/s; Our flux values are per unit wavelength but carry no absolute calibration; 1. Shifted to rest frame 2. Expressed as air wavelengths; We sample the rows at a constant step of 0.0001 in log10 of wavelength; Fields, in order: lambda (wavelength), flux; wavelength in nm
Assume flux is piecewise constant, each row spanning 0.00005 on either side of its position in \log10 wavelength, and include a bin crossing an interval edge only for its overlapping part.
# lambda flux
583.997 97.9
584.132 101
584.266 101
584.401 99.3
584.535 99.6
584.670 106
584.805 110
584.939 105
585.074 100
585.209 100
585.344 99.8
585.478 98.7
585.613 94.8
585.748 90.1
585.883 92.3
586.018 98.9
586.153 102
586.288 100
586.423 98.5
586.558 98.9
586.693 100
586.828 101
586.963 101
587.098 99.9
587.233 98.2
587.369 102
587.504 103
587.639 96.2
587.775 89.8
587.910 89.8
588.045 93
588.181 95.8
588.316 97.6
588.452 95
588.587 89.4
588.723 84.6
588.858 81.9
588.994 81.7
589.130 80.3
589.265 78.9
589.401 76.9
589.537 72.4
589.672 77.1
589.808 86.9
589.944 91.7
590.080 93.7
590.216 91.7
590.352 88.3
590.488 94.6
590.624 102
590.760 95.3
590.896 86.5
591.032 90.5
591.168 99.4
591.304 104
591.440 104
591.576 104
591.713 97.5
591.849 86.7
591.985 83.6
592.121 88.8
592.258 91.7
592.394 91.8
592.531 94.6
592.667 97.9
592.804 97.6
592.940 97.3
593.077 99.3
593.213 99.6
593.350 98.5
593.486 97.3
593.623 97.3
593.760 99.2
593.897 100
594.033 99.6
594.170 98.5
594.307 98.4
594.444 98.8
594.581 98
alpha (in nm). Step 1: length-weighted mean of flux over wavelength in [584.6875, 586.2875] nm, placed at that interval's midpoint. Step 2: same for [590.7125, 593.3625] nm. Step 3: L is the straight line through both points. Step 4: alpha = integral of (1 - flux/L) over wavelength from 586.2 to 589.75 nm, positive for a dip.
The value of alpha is 0.23 nm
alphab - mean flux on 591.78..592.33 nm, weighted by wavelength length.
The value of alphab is 87.9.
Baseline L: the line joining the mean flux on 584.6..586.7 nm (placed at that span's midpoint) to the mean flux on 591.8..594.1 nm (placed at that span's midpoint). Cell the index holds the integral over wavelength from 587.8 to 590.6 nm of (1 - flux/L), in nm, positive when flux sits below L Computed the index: 0.294 nm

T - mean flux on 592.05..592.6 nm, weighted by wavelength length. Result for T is 91.7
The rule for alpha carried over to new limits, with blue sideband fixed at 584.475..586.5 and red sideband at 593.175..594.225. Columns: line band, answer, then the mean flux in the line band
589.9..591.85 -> 0.07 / 95.7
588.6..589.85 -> 0.24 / 80.3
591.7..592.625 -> 0.08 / 90.5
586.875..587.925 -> 0.02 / 97.9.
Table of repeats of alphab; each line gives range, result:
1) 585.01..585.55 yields 99.6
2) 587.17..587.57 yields 101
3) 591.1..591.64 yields 103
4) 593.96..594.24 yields 99.2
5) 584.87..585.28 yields 102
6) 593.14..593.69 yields 98.3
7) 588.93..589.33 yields 80.4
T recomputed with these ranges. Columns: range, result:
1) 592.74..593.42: 98.6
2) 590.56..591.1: 93.5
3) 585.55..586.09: 94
